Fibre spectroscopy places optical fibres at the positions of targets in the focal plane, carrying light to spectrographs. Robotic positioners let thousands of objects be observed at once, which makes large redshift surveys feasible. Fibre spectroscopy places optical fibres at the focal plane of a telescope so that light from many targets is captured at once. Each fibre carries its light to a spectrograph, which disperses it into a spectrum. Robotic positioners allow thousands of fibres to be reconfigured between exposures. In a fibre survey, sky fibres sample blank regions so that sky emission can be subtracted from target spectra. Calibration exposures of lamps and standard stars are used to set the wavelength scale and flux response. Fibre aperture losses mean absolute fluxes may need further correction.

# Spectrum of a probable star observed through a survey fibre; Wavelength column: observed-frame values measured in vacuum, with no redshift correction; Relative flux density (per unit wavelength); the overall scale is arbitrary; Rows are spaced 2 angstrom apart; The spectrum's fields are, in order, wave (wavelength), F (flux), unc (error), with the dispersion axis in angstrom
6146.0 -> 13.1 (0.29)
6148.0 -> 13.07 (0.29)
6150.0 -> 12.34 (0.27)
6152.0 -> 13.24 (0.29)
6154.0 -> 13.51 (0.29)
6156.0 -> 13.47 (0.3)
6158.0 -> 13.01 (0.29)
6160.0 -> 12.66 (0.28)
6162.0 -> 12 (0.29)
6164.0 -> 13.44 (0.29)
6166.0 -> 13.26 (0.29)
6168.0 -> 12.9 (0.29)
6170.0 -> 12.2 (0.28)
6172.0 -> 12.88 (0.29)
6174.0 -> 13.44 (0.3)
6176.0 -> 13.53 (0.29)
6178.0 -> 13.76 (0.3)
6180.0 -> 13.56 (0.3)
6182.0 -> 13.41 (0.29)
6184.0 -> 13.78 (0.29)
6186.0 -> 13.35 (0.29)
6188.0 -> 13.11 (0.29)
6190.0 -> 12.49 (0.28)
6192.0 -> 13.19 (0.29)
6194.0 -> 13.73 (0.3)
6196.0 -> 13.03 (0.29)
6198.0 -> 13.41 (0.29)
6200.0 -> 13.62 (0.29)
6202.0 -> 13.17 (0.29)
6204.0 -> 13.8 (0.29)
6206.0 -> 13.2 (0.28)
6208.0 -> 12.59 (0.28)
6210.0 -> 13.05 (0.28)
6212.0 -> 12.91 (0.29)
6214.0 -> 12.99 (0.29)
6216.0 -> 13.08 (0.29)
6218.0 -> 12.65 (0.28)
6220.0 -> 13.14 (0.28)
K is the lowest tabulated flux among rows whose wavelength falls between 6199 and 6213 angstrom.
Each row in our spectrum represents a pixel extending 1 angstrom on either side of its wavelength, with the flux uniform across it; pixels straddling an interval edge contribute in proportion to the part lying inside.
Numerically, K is 12.59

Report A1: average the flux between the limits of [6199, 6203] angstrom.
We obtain 13.4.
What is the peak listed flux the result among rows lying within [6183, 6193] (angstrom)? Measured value 13.78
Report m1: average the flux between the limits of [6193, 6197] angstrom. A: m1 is 13.4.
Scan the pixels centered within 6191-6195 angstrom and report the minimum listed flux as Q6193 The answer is 13.19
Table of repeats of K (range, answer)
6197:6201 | 13.41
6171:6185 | 12.88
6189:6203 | 12.49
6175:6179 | 13.53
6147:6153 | 12.34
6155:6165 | 12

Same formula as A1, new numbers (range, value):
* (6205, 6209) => 12.9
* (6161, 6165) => 12.7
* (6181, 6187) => 13.5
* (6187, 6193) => 12.9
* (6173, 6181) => 13.6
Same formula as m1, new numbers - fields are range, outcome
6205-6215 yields 12.9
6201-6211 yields 13.2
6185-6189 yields 13.2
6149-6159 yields 13.1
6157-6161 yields 12.8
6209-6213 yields 13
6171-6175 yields 13.2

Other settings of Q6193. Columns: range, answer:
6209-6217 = 12.91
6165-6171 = 12.2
